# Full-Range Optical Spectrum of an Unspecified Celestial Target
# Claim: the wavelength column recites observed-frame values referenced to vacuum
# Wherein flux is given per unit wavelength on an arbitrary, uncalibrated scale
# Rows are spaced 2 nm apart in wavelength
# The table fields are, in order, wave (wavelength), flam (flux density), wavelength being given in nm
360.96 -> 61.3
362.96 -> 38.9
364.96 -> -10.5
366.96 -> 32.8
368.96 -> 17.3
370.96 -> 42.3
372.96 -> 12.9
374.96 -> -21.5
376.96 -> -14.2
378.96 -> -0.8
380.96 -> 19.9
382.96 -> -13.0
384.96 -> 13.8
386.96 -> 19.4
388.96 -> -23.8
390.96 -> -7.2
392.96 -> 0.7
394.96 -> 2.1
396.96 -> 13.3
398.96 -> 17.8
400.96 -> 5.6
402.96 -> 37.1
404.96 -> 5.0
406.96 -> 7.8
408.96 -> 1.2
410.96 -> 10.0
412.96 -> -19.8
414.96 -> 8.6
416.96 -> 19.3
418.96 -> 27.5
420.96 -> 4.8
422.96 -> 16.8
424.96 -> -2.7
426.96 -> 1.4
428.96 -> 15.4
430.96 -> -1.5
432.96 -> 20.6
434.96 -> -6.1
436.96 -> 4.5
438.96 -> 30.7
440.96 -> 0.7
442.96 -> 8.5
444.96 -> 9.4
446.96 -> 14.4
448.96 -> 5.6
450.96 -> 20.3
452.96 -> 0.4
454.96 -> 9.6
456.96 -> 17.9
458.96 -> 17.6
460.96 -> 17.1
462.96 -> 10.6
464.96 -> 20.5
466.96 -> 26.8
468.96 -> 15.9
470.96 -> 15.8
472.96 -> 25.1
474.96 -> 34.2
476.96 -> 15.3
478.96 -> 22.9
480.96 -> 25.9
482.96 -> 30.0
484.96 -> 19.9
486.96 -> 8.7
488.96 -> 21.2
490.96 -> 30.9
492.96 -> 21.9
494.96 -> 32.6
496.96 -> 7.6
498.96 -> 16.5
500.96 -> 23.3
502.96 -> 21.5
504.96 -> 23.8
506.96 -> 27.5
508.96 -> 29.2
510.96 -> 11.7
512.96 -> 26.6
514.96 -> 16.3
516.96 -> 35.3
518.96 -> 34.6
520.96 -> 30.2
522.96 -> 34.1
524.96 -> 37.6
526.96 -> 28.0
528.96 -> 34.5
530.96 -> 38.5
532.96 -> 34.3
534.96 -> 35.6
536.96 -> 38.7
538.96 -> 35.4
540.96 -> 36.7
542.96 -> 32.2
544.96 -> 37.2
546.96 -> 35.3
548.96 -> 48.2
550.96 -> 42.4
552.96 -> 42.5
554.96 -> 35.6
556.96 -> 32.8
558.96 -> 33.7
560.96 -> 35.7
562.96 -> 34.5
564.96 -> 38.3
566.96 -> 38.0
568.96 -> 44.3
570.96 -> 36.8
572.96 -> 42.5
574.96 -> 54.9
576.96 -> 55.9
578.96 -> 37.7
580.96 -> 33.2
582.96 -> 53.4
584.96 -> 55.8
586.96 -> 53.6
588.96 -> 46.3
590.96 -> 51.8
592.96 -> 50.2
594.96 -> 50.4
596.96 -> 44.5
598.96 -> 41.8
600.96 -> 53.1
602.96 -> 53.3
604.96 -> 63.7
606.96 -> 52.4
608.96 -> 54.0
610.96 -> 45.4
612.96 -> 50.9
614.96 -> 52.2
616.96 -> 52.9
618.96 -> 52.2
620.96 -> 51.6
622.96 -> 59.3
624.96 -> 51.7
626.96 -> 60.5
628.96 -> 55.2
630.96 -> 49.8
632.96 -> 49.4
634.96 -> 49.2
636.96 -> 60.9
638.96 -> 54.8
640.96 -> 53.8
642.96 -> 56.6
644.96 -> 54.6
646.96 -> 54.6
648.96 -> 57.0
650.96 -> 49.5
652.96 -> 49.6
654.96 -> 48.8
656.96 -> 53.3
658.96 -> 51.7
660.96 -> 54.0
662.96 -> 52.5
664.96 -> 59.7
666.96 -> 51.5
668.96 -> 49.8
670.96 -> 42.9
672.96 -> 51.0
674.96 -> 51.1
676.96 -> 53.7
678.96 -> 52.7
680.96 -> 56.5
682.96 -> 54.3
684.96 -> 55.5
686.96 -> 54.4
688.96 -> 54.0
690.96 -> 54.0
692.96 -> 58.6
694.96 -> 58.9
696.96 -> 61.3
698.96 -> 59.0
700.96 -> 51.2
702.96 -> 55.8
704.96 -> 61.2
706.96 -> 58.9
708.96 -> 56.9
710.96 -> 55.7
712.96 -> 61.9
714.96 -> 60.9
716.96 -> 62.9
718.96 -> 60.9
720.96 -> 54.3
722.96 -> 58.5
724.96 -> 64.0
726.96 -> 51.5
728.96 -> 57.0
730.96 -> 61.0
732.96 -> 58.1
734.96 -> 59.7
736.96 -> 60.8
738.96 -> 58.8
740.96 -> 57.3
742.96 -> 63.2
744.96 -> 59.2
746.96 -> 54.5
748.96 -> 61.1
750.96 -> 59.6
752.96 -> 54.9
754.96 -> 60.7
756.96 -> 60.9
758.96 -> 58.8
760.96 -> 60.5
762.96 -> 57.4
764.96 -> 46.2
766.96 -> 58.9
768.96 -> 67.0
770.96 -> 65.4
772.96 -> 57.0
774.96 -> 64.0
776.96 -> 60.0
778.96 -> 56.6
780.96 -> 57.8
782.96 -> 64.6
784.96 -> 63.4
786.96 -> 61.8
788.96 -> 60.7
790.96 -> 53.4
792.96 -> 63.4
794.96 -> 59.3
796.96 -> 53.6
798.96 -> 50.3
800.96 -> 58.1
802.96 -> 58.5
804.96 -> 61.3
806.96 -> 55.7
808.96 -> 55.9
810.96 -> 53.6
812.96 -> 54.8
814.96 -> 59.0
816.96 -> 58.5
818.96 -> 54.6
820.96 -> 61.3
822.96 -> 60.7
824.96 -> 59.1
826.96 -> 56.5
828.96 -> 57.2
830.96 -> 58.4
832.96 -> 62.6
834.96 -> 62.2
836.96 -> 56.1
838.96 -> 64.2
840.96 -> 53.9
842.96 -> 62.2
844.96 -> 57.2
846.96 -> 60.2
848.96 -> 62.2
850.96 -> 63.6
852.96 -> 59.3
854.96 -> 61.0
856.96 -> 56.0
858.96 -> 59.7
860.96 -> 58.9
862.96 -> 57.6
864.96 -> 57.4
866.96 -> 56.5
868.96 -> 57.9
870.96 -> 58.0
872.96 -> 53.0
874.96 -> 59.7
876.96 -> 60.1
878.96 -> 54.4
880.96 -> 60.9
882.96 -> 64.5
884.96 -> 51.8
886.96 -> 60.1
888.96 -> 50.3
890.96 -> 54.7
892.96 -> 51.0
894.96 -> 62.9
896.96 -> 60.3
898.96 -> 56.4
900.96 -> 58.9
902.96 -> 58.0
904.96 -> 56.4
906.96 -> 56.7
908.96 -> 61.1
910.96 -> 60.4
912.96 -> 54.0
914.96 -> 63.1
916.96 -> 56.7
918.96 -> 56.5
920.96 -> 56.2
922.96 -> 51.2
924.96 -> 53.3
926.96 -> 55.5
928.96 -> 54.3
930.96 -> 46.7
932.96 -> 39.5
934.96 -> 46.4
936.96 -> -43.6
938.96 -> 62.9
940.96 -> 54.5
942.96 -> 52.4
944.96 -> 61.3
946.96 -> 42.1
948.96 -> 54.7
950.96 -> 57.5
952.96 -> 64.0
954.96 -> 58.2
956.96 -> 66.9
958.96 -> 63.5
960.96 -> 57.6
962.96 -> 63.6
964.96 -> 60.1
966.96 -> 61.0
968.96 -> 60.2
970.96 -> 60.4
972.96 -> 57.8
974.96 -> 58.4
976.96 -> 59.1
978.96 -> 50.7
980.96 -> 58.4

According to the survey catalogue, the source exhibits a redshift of 0.298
